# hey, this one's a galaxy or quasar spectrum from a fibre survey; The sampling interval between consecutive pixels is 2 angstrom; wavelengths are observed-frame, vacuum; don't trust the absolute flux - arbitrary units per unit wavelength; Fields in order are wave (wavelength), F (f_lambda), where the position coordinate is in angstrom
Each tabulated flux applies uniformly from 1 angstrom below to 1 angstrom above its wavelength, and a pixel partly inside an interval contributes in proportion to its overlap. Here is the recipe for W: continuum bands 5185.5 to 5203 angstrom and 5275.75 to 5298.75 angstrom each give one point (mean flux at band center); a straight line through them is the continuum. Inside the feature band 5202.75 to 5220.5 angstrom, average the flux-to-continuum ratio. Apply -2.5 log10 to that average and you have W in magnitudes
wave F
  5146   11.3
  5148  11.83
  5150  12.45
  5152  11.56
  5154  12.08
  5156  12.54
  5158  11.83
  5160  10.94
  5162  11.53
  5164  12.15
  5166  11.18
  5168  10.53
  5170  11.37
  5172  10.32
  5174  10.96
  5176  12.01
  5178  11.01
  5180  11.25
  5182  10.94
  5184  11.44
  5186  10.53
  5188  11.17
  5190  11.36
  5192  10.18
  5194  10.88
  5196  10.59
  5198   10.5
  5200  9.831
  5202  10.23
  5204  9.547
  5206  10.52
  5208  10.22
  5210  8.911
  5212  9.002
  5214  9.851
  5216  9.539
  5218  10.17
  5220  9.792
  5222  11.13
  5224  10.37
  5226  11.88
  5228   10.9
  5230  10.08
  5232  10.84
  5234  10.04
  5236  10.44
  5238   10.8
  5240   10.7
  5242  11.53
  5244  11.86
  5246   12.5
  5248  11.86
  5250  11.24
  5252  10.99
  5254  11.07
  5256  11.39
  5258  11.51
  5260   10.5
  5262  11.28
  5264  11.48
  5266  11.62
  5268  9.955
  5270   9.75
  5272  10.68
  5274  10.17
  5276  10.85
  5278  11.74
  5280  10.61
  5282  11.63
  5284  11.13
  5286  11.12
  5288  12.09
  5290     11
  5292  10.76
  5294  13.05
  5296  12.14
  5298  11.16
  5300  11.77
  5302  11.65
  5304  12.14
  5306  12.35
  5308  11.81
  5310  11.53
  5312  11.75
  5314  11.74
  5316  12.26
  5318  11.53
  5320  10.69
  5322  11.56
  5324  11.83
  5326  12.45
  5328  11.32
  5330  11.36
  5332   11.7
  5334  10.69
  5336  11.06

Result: 0.11 mag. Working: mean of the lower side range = 10.6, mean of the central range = 9.73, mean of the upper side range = 11.5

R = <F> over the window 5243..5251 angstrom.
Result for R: 11.9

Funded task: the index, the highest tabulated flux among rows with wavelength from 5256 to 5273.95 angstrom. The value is 11.62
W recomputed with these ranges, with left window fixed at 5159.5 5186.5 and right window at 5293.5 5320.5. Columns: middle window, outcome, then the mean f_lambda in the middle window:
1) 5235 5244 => 0.05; 11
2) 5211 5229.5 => 0.11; 10.3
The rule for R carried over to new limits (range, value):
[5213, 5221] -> 9.84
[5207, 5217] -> 9.5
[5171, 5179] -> 11.1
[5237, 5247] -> 11.5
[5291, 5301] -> 11.8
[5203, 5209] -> 10.1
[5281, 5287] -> 11.3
